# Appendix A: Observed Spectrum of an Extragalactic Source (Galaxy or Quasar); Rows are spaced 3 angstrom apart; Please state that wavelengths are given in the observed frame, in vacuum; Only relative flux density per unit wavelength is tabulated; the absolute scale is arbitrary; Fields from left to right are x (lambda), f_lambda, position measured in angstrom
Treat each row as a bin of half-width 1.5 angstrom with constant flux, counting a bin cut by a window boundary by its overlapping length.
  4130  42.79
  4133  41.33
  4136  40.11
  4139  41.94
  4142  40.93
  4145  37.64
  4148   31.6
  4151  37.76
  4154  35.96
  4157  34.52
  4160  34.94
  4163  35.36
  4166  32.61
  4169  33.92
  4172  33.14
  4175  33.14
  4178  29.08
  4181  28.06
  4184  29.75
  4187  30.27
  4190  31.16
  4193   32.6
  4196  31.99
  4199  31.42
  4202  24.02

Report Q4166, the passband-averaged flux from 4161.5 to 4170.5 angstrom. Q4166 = 34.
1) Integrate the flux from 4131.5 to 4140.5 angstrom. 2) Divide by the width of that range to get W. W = 41.1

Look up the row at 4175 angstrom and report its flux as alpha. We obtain 33.14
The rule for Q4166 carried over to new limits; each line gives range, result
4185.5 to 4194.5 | 31.3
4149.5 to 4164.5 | 35.7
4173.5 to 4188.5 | 30.1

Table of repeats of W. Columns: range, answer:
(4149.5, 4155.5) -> 36.9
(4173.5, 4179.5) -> 31.1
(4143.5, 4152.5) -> 35.7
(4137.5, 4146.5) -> 40.2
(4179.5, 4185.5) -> 28.9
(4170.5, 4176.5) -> 33.1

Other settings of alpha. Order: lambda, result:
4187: 30.27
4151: 37.76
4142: 40.93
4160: 34.94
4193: 32.6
